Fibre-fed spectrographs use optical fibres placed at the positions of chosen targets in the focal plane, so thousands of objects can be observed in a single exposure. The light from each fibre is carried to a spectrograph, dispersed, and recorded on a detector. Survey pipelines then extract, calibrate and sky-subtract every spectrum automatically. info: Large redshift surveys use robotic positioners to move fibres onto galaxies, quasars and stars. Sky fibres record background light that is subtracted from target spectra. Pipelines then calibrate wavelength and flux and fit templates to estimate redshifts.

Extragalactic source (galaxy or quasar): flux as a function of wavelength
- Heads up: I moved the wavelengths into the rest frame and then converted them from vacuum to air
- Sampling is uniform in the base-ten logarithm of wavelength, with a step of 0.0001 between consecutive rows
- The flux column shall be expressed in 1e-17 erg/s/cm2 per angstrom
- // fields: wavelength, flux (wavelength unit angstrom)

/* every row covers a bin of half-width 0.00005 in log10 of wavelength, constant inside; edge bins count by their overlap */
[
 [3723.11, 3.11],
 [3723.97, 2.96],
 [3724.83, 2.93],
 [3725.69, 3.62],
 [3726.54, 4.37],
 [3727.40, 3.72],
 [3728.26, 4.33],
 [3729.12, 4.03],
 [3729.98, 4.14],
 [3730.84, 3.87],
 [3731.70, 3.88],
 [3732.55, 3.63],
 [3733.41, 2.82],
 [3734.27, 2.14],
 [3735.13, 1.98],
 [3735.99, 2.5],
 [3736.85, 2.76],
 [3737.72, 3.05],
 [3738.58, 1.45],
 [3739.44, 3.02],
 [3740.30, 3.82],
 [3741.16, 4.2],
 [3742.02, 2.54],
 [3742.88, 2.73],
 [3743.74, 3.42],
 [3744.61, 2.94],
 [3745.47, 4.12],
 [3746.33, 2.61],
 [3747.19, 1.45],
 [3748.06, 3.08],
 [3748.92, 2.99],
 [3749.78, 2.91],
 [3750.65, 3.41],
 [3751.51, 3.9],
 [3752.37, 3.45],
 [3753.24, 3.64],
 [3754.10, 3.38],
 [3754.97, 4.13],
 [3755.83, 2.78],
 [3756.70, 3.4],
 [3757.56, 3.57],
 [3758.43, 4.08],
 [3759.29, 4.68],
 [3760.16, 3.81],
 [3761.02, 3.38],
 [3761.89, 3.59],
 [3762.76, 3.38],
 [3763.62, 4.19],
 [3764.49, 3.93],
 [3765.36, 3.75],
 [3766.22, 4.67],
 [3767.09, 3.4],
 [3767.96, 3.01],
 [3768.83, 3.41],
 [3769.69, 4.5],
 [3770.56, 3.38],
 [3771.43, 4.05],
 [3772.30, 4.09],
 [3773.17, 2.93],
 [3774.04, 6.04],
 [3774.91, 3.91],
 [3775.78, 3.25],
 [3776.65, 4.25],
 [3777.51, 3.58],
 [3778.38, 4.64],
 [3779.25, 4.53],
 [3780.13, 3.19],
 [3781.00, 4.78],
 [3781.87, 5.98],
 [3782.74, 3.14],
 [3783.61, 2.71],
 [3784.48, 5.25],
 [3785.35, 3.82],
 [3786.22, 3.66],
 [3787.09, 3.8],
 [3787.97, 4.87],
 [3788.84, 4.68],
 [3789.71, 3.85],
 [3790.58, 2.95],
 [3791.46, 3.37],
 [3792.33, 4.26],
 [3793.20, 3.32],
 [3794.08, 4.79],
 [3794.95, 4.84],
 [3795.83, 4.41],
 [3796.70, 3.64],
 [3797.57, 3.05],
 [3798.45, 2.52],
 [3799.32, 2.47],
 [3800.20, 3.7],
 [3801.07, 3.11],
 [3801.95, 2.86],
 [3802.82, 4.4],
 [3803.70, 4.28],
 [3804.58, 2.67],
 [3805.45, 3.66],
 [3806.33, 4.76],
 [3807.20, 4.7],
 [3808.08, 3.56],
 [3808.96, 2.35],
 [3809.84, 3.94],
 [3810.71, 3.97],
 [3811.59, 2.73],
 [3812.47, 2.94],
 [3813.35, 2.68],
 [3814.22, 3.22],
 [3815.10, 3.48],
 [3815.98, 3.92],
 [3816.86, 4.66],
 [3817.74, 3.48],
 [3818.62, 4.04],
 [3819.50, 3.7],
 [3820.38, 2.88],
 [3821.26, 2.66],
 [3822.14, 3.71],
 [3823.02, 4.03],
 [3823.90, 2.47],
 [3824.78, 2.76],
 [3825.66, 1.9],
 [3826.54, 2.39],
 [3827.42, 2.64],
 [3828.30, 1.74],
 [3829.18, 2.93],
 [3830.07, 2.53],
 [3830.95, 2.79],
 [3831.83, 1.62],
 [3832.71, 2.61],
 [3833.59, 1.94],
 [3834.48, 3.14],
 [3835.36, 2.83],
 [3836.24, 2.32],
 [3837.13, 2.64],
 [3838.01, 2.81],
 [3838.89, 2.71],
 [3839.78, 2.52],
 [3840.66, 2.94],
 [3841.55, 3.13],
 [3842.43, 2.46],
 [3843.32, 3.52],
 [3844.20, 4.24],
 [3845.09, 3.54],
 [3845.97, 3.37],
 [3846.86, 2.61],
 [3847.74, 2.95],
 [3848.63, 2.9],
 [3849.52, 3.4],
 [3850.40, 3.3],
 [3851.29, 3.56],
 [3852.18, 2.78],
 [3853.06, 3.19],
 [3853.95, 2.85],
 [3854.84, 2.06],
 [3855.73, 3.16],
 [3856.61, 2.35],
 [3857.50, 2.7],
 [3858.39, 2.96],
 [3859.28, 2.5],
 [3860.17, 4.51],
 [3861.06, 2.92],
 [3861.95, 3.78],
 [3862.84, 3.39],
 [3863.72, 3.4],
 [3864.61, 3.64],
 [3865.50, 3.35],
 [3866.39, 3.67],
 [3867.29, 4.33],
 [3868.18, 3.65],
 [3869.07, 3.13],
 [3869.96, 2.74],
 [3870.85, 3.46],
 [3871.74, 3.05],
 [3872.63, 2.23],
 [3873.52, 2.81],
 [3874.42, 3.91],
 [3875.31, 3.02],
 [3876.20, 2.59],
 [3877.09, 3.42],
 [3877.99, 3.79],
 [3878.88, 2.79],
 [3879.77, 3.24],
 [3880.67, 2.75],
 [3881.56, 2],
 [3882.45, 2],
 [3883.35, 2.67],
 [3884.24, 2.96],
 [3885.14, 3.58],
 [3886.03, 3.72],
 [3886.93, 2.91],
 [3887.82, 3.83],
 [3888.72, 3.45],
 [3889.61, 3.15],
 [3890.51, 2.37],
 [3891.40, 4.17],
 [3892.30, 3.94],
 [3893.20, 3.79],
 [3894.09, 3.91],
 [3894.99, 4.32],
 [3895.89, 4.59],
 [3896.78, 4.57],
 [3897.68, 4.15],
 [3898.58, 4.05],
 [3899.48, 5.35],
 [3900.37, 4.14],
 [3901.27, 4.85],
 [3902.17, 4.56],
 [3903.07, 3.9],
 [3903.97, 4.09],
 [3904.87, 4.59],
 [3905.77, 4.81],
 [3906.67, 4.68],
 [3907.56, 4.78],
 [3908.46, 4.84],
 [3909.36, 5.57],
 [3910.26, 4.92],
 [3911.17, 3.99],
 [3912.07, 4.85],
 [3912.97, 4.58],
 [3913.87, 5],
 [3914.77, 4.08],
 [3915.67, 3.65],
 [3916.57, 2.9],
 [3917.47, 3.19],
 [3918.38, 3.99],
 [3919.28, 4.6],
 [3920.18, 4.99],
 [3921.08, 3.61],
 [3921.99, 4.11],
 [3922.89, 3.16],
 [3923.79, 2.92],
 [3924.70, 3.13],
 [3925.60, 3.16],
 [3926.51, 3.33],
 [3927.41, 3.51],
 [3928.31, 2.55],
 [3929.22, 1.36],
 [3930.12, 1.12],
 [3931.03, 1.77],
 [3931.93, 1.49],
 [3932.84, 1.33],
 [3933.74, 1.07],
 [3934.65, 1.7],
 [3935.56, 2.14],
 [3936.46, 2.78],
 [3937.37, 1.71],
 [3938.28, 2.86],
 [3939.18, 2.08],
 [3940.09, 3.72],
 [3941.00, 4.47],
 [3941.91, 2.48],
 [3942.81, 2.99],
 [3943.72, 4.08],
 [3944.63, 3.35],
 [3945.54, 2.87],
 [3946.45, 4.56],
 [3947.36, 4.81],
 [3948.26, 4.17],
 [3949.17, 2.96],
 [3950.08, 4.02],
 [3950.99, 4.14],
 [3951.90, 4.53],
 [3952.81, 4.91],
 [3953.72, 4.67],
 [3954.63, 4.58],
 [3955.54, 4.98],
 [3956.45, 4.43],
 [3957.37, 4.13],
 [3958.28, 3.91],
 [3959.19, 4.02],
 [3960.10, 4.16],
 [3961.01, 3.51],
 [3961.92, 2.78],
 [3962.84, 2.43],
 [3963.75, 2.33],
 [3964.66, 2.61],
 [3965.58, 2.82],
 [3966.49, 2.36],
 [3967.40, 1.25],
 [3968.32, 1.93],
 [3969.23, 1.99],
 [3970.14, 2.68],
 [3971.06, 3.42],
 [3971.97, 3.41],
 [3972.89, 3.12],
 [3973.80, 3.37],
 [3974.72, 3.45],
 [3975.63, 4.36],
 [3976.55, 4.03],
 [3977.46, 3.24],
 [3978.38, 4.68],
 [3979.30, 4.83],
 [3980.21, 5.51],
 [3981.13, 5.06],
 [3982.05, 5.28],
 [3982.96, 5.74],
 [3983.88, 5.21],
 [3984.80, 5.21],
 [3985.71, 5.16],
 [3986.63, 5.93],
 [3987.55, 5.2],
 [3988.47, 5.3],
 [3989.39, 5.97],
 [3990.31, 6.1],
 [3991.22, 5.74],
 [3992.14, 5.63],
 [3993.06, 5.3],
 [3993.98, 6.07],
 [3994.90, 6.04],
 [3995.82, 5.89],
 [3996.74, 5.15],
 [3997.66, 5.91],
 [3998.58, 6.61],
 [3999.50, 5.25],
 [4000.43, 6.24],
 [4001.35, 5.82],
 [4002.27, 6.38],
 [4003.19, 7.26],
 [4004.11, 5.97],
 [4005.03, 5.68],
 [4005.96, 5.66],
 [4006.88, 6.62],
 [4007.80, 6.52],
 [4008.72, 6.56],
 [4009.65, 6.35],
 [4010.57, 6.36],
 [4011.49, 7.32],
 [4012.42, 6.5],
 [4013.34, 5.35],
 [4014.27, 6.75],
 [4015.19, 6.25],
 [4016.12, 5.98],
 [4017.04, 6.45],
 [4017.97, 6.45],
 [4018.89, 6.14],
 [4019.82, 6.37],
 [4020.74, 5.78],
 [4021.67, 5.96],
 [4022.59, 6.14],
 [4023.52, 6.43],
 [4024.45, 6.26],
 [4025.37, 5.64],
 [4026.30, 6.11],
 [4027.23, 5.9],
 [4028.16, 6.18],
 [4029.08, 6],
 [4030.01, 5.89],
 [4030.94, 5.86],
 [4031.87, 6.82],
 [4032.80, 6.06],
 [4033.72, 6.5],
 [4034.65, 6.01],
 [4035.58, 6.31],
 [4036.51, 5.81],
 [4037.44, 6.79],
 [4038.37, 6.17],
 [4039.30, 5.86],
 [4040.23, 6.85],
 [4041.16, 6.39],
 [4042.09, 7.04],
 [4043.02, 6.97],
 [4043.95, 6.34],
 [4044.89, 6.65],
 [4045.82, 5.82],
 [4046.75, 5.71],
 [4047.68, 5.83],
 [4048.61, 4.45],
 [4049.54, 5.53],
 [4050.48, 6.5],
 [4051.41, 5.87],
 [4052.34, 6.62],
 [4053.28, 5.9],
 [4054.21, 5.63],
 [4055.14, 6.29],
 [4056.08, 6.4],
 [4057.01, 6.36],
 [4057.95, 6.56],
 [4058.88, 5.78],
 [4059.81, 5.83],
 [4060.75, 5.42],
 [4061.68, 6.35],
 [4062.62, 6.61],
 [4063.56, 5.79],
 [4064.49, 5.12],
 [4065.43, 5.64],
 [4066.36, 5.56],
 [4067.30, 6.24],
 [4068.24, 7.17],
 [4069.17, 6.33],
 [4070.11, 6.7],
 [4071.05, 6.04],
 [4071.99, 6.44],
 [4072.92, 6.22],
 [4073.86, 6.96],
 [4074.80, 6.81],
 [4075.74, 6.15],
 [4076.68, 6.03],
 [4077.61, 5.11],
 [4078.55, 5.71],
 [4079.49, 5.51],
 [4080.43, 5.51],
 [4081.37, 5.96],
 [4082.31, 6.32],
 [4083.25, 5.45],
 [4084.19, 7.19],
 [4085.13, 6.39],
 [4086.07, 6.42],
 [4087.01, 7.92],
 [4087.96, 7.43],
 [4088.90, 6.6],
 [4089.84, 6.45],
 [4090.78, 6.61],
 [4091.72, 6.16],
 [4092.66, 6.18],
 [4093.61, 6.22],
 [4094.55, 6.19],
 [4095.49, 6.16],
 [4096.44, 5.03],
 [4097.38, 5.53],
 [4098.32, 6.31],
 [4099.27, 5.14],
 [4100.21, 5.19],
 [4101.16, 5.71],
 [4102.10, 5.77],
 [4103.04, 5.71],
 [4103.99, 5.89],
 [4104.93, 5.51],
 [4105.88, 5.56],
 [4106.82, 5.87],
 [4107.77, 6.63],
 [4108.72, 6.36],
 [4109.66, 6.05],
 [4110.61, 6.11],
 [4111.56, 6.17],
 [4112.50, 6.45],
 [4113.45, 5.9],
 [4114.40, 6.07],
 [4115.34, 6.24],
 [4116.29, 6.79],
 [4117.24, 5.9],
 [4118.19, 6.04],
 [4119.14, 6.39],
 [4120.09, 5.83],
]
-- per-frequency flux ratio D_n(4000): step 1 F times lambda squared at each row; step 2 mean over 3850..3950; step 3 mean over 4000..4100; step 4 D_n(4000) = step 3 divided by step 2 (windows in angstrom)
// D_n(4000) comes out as 1.95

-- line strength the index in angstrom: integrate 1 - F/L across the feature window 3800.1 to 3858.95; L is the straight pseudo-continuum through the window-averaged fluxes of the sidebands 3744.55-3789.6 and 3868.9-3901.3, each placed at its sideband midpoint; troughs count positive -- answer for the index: 8.3 angstrom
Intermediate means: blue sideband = 3.78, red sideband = 3.43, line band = 3.09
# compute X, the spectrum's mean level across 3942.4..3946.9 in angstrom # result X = 3.57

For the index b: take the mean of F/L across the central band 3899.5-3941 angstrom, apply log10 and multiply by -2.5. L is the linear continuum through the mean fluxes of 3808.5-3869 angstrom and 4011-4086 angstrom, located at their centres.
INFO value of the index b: 0.20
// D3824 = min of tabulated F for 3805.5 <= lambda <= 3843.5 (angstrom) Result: 1.62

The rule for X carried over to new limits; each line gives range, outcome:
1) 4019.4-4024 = 6.14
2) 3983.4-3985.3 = 5.22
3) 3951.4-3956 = 4.73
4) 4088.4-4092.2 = 6.48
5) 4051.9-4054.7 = 6.05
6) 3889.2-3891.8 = 3.22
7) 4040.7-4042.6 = 6.73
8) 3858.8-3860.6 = 3.48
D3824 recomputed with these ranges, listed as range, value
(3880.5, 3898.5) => 2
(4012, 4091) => 4.45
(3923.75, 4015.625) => 1.07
